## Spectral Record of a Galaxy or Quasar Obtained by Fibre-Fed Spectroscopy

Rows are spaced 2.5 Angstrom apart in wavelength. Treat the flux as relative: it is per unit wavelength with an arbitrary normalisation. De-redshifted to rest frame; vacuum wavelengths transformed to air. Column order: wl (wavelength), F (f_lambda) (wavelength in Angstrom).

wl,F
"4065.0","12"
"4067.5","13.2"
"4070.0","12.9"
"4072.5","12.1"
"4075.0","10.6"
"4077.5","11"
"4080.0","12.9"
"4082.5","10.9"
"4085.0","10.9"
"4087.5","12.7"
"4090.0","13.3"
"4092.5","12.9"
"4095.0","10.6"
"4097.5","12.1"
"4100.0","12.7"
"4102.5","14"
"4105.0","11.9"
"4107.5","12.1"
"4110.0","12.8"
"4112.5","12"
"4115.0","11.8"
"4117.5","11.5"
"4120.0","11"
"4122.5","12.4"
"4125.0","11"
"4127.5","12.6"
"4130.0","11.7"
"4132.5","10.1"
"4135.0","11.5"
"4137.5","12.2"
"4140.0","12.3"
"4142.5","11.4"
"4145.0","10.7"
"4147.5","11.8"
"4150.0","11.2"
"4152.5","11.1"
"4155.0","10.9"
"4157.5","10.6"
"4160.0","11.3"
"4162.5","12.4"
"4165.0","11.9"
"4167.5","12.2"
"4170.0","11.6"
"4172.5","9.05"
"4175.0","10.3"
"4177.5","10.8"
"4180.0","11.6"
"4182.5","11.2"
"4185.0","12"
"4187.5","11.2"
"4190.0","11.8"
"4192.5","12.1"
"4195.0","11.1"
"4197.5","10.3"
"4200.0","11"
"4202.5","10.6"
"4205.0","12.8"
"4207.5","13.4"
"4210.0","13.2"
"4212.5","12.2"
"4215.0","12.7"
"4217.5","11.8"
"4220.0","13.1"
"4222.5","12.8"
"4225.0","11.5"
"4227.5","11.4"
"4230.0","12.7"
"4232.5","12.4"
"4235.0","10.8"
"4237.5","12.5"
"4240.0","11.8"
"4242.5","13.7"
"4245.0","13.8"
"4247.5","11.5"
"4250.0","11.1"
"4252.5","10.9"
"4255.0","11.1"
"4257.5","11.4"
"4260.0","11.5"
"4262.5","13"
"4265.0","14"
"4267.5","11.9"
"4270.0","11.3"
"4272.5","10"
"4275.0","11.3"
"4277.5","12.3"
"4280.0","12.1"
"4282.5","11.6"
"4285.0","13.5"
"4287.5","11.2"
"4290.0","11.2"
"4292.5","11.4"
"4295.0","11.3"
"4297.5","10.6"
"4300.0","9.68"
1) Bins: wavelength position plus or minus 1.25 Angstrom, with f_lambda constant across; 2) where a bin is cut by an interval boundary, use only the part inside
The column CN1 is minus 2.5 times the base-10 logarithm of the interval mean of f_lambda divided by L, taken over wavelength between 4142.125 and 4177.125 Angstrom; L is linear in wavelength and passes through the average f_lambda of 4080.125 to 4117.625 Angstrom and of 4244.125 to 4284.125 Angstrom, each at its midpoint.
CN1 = 0.08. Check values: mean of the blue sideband 12.2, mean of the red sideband 11.8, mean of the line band 11.2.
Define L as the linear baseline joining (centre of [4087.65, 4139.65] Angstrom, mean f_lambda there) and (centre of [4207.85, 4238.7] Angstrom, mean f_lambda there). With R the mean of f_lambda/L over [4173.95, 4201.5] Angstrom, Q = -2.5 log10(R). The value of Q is 0.09 mag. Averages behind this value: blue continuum 12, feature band 11.2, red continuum 12.3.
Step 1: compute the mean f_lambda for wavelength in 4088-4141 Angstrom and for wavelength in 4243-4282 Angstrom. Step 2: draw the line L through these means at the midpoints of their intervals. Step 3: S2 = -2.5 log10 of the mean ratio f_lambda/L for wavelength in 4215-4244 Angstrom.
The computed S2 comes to -0.034 mag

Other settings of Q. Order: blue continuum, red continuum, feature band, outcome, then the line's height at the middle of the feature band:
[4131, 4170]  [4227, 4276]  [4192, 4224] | -0.03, 11.7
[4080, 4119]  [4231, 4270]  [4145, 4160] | 0.10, 12.1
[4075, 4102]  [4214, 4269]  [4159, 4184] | 0.08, 12.1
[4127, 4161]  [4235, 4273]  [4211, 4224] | -0.07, 11.8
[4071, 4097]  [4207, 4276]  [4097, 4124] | -0.03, 11.9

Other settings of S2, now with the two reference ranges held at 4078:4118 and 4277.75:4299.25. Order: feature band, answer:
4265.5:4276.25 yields 0.03 mag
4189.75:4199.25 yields 0.06 mag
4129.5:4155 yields 0.06 mag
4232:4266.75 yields -0.03 mag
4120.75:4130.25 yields 0.02 mag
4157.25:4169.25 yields 0.02 mag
